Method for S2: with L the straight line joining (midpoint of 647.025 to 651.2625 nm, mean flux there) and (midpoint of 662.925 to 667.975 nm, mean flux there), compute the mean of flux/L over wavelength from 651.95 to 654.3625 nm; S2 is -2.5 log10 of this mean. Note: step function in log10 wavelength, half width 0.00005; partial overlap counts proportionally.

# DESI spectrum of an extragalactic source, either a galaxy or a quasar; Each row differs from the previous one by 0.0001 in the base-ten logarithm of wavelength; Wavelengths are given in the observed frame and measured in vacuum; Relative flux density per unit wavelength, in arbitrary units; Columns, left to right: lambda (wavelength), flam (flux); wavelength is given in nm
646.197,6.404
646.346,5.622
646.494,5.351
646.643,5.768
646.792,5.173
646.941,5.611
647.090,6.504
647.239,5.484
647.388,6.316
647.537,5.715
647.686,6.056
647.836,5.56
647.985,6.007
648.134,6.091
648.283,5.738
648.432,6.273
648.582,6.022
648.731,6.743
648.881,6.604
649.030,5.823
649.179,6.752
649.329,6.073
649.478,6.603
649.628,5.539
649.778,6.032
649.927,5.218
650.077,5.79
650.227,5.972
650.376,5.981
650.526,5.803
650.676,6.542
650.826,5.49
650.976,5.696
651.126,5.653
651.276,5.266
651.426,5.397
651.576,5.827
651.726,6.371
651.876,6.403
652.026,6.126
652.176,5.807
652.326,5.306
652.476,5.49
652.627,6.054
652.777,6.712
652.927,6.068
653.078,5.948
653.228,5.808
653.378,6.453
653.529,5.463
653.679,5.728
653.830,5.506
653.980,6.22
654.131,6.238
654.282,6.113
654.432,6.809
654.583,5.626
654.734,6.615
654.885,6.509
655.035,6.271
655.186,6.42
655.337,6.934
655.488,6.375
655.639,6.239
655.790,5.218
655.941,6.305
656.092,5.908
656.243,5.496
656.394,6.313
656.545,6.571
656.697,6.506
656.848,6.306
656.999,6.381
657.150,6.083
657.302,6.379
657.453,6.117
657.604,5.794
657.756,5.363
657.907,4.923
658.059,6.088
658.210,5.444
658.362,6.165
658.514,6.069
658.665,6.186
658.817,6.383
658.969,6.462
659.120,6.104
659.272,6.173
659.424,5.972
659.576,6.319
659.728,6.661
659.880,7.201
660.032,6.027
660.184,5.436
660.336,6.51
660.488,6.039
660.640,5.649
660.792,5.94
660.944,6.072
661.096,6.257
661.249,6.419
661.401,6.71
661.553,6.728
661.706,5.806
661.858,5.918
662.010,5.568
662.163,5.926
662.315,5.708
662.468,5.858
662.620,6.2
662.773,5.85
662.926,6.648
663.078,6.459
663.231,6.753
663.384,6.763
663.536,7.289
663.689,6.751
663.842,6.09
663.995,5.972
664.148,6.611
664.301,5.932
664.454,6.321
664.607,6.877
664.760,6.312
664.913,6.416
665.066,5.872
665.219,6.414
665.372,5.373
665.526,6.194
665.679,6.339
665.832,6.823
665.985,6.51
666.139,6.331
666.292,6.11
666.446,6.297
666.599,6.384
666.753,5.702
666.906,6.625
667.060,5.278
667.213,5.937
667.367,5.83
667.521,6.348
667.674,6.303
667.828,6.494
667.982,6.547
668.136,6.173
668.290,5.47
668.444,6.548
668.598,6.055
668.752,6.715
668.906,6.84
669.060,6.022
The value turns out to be 0.02 mag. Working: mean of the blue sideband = 5.99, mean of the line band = 5.94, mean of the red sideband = 6.31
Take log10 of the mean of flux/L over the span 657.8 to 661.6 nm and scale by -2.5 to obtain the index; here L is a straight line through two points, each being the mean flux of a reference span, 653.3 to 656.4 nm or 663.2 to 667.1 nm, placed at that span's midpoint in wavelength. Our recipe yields 0.013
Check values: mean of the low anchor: 6.13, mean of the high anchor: 6.33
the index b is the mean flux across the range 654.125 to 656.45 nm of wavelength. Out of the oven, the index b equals 6.21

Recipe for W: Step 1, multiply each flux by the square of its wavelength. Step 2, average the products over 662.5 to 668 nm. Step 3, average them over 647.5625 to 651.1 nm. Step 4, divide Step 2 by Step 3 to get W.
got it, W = 1.1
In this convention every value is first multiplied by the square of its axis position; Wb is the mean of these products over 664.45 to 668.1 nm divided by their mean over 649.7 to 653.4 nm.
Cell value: 1.11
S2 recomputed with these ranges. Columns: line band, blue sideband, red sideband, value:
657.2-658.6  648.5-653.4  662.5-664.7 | 0.07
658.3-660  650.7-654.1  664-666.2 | -0.04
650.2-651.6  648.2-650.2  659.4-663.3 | 0.06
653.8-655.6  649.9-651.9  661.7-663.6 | -0.07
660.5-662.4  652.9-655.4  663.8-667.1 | 0.03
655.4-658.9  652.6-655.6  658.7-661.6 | 0.04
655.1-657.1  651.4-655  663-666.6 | -0.02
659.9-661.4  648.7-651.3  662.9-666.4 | 0.03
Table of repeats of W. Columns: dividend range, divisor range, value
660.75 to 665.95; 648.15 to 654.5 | 1.09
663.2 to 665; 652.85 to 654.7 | 1.11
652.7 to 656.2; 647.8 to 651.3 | 1.04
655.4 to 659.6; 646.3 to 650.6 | 1.05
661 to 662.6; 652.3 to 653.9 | 1.06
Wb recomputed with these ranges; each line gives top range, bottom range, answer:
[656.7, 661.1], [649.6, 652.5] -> 1.08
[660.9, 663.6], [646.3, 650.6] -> 1.10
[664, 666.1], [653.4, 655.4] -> 1.05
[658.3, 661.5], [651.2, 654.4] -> 1.07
